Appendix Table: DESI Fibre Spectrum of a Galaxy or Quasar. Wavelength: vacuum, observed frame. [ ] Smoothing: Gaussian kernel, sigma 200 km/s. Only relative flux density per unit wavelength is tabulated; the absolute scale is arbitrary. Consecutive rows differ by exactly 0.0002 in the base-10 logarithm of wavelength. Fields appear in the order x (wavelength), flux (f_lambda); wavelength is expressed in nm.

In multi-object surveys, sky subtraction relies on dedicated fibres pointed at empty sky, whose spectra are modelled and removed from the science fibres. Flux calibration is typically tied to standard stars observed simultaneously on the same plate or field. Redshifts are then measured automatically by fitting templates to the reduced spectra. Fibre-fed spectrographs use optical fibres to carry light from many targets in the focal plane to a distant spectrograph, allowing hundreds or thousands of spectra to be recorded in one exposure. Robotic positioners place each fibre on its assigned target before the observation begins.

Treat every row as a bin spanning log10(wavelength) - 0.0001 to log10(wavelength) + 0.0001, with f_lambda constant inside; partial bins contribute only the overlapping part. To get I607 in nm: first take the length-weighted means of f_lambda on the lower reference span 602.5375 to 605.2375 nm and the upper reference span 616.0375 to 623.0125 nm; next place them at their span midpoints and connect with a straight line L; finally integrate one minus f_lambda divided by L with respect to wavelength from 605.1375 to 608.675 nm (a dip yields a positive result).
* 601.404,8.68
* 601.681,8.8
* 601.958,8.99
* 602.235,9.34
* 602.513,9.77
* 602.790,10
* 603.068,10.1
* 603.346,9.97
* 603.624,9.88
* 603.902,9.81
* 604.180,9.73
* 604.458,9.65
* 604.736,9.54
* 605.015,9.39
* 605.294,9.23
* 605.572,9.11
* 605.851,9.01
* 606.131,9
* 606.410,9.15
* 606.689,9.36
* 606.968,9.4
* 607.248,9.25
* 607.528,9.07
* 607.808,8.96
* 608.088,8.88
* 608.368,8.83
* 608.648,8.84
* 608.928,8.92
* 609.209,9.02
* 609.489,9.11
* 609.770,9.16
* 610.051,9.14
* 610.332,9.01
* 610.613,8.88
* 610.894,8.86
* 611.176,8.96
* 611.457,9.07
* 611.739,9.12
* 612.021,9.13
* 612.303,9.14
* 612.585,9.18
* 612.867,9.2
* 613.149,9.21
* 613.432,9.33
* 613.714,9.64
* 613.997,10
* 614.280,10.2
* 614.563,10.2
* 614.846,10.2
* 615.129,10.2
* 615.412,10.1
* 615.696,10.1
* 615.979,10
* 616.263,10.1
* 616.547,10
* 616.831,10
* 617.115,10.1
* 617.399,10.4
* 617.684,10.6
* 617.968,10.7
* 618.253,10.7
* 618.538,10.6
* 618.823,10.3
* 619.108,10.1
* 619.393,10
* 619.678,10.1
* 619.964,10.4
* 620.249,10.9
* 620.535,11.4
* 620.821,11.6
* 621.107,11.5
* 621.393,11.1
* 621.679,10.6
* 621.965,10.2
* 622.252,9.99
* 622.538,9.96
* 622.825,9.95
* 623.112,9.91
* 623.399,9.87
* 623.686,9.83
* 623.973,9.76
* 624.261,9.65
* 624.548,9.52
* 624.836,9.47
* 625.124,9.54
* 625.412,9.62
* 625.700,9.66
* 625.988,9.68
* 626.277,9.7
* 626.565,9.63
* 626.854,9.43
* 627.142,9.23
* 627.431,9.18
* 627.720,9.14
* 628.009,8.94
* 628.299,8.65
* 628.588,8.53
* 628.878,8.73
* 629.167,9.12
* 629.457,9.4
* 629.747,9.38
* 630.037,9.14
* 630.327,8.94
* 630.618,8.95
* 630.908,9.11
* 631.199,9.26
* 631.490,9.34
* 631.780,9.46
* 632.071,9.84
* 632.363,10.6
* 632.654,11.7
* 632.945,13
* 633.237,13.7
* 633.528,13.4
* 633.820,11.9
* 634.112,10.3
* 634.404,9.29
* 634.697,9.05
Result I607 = 0.29 nm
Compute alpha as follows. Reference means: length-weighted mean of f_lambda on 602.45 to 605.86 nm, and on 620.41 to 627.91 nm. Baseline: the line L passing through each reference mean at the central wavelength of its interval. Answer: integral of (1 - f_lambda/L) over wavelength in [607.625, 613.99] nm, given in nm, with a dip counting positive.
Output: 0.432 nm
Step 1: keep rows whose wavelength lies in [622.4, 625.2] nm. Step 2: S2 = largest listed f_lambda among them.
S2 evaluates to 9.96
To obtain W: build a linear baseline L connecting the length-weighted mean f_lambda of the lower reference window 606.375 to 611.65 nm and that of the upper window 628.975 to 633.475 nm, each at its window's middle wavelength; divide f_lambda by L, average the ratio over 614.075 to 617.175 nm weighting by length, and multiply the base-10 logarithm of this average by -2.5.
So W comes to -0.08 mag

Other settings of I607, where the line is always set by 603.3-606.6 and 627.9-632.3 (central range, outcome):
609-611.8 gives 0.10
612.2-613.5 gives 0.02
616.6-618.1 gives -0.17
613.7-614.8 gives -0.09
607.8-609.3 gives 0.08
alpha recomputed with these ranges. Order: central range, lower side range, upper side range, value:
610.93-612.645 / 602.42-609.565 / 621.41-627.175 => 0.07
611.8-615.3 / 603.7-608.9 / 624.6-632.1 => -0.15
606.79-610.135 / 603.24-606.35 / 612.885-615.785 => 0.20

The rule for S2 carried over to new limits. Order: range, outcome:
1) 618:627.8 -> 11.6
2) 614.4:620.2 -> 10.7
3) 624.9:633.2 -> 13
